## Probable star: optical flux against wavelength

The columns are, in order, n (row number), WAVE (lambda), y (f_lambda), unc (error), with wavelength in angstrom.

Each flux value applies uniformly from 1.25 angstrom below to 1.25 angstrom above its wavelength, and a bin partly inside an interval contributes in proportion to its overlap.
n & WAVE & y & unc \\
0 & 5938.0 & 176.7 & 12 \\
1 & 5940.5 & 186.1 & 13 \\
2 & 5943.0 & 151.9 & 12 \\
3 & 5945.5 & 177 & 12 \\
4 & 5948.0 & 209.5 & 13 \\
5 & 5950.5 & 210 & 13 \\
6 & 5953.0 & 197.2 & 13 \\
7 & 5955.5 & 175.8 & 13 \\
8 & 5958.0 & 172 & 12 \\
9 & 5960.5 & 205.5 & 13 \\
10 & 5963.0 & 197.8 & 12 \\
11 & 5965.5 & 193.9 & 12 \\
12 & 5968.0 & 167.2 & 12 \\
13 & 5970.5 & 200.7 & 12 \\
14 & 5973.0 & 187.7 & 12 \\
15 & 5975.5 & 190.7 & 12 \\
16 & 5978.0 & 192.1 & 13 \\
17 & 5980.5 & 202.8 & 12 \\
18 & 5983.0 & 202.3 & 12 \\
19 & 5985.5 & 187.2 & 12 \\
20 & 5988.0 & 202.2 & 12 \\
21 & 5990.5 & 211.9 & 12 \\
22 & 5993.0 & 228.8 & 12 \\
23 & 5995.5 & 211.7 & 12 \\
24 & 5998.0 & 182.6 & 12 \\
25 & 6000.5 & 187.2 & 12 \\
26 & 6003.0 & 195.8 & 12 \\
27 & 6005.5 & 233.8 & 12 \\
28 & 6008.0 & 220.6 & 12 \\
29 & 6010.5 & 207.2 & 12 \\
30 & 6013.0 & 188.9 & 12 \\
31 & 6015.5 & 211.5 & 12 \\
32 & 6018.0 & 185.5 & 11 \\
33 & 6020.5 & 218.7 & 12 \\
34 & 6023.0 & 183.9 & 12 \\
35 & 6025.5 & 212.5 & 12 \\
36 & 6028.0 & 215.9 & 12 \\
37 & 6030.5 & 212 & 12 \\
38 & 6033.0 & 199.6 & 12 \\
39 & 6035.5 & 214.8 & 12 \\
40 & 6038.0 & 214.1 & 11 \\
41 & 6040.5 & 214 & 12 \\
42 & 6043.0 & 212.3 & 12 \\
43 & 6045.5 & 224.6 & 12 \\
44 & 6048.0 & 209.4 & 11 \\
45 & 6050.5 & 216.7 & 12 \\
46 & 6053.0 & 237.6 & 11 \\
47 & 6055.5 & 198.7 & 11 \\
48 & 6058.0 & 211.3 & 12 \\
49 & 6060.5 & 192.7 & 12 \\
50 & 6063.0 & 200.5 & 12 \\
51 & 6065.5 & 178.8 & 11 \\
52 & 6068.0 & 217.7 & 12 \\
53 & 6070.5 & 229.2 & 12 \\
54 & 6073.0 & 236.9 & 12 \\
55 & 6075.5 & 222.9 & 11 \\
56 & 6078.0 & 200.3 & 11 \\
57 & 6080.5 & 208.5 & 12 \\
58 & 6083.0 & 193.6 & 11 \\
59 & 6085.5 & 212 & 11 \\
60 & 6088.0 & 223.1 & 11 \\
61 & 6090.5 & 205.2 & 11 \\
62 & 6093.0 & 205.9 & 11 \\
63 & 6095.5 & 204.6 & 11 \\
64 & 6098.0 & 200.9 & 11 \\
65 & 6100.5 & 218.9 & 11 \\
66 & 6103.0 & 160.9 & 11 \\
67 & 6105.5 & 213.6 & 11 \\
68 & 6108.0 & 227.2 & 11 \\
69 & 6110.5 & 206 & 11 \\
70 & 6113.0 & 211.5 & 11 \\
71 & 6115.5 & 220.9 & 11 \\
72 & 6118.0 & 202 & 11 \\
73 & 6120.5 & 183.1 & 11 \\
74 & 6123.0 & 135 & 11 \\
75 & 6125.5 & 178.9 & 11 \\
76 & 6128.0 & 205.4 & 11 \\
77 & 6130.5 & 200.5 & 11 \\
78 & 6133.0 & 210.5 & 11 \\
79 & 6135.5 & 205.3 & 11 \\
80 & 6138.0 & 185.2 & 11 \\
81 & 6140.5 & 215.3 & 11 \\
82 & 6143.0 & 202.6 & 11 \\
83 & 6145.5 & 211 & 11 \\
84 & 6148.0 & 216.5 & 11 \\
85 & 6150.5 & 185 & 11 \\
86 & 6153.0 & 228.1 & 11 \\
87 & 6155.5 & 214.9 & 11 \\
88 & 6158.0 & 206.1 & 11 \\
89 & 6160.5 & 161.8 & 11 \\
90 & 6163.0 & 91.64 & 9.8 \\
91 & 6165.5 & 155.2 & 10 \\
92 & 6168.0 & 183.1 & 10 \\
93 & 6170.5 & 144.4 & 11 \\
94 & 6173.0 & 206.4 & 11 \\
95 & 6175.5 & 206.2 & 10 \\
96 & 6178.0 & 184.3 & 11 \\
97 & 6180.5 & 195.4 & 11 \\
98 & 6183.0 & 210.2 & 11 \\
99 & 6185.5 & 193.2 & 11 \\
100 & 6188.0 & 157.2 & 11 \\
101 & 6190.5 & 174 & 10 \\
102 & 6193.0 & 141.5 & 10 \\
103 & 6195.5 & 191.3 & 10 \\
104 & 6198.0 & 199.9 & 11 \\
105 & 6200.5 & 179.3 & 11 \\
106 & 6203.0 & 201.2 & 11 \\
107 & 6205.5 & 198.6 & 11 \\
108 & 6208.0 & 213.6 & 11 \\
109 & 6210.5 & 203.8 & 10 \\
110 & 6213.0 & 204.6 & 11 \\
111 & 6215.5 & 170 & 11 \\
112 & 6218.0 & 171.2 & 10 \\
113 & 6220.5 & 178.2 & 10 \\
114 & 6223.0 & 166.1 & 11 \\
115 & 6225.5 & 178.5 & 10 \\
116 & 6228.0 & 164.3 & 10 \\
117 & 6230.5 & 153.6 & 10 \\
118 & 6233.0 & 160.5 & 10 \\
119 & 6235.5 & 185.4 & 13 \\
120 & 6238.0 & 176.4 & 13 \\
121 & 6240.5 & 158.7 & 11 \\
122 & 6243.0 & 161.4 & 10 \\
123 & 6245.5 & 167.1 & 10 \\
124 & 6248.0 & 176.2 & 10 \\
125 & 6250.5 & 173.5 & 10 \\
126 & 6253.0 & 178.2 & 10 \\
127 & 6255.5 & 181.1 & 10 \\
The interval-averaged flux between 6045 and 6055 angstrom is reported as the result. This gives 220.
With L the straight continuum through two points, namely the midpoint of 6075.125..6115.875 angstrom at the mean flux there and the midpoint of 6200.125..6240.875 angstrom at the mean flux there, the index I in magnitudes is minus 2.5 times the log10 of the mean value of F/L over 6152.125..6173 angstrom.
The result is 0.113 mag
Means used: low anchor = 207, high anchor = 181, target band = 174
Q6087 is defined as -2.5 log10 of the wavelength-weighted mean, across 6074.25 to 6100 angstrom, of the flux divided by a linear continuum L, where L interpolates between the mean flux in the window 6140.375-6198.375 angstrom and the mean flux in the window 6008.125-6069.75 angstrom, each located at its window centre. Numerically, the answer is -0.04 mag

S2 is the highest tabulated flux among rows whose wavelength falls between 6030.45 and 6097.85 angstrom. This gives 237.6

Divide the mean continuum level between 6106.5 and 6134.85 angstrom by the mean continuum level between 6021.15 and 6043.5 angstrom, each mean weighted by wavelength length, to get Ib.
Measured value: 1.0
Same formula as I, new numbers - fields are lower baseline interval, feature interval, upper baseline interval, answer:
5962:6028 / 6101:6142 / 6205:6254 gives -0.06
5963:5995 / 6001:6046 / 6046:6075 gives -0.02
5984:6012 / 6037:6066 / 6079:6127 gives -0.03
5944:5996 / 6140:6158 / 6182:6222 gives -0.12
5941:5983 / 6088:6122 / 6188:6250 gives -0.12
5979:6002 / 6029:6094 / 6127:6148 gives -0.04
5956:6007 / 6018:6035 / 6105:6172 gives -0.05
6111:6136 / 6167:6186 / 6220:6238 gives -0.05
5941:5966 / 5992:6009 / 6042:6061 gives -0.04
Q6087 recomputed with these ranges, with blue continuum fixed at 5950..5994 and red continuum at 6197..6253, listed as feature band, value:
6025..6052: -0.120 mag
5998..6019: -0.053 mag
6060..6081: -0.116 mag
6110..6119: -0.134 mag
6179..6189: -0.046 mag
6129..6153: -0.114 mag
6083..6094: -0.119 mag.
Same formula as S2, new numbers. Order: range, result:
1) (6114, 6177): 228.1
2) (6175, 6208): 213.6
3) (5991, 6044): 233.8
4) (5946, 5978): 210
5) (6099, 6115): 227.2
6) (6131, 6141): 215.3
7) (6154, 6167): 214.9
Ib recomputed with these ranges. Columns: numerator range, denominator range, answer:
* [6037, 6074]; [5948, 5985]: 1.10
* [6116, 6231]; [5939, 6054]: 0.93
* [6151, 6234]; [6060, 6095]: 0.87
